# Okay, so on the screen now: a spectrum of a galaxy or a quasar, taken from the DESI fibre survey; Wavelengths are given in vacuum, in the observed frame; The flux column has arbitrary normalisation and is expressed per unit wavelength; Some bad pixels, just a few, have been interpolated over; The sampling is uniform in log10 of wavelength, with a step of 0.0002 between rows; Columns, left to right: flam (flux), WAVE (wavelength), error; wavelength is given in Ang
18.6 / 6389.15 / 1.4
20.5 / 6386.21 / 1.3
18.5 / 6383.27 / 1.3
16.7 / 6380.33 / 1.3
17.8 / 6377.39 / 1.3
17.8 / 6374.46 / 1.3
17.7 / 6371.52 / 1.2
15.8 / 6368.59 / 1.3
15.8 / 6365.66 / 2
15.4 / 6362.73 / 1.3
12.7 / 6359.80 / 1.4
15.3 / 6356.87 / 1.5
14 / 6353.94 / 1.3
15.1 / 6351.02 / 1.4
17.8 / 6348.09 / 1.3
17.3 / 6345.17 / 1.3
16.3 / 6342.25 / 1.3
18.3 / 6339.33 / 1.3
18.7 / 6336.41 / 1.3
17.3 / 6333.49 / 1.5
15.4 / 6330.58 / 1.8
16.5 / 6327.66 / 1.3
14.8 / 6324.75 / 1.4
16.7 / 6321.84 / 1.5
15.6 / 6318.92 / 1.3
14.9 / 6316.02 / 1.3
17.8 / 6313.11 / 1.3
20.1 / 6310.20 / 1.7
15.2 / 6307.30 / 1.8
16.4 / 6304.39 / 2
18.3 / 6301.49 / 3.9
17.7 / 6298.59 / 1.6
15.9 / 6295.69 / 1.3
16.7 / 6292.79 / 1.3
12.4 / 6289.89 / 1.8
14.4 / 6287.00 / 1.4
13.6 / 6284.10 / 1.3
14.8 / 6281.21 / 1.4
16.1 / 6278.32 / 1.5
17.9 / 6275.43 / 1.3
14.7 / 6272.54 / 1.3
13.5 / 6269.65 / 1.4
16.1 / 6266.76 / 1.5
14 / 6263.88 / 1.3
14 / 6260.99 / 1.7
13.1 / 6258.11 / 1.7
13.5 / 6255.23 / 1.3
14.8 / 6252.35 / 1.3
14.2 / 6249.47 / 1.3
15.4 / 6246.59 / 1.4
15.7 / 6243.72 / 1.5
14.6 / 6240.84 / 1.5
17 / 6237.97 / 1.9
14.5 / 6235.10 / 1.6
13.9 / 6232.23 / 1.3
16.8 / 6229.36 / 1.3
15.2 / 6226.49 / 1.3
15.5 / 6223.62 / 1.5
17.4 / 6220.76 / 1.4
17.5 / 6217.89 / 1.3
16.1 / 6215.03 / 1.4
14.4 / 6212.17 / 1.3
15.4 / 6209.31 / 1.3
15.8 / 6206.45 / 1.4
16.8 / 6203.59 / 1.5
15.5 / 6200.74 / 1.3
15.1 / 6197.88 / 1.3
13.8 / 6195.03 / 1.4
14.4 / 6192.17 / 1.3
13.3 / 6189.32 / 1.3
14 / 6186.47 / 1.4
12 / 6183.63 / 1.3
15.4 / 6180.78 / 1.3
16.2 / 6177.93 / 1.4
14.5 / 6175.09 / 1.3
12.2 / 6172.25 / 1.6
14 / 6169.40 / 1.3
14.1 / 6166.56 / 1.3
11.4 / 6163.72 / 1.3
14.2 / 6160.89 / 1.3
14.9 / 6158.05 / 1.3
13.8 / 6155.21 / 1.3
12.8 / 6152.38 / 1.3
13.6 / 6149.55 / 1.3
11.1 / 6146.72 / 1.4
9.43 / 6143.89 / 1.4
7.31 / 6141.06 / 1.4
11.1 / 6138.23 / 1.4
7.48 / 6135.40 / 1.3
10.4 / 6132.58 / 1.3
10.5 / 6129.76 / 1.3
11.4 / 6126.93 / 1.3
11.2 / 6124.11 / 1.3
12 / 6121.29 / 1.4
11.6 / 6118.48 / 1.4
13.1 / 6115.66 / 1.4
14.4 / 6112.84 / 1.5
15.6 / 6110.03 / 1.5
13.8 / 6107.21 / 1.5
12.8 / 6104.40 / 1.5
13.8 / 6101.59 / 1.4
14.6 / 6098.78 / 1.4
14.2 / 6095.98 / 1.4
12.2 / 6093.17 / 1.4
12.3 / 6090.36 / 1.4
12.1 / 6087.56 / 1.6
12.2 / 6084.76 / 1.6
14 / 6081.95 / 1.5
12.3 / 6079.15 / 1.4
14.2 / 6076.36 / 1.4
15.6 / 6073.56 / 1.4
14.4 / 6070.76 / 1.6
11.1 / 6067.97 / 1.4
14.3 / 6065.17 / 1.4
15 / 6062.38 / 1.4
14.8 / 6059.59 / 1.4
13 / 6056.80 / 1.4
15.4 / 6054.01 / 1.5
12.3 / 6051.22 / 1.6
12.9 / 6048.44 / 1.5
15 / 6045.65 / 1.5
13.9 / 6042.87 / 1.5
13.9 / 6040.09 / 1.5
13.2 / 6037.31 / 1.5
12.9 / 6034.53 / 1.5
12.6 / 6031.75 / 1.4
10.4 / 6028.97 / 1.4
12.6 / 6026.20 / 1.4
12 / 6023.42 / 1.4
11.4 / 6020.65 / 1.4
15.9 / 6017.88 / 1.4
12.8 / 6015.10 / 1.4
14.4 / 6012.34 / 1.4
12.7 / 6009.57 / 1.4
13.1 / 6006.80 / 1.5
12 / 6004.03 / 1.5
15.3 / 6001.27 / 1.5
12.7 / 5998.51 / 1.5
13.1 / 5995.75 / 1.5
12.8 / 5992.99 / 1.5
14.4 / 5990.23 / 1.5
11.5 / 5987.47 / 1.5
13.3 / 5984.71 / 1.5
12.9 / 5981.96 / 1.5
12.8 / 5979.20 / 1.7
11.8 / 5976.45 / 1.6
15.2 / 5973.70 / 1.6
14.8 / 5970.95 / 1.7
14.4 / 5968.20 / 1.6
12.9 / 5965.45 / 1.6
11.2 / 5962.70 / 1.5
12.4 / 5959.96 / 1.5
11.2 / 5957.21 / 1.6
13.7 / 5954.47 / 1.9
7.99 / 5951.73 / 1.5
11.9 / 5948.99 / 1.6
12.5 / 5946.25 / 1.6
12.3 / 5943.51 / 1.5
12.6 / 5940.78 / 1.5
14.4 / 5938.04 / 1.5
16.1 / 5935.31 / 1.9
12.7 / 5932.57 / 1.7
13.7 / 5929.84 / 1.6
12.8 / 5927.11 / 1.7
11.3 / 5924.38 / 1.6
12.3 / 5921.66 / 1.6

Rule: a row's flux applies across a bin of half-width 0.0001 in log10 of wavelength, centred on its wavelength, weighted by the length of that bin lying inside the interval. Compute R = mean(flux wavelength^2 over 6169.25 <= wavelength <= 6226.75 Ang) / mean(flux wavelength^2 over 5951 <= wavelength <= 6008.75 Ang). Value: 1.25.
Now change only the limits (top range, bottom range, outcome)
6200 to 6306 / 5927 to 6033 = 1.30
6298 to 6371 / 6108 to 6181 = 1.40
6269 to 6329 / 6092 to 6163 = 1.37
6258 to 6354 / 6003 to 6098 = 1.31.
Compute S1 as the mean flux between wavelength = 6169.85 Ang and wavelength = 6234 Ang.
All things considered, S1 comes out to 15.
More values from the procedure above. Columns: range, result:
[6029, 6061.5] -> 13.5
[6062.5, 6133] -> 13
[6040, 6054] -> 13.8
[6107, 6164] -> 11.9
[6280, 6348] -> 16.3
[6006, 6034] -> 12.8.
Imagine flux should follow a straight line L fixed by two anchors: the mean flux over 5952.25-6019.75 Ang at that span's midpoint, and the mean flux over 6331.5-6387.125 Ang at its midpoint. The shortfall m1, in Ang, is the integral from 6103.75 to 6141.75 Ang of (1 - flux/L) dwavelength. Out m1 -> 7.3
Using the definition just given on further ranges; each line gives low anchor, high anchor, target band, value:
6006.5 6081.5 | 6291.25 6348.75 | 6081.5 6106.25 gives 1.65 Ang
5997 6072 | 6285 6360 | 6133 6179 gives 7.16 Ang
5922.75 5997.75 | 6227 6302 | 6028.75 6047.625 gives 0.18 Ang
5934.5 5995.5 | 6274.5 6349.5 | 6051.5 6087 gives 0.37 Ang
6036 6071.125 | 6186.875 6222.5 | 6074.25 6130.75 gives 5.25 Ang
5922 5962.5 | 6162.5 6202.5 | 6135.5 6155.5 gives 4.18 Ang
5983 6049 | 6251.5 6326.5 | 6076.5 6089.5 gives 0.87 Ang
